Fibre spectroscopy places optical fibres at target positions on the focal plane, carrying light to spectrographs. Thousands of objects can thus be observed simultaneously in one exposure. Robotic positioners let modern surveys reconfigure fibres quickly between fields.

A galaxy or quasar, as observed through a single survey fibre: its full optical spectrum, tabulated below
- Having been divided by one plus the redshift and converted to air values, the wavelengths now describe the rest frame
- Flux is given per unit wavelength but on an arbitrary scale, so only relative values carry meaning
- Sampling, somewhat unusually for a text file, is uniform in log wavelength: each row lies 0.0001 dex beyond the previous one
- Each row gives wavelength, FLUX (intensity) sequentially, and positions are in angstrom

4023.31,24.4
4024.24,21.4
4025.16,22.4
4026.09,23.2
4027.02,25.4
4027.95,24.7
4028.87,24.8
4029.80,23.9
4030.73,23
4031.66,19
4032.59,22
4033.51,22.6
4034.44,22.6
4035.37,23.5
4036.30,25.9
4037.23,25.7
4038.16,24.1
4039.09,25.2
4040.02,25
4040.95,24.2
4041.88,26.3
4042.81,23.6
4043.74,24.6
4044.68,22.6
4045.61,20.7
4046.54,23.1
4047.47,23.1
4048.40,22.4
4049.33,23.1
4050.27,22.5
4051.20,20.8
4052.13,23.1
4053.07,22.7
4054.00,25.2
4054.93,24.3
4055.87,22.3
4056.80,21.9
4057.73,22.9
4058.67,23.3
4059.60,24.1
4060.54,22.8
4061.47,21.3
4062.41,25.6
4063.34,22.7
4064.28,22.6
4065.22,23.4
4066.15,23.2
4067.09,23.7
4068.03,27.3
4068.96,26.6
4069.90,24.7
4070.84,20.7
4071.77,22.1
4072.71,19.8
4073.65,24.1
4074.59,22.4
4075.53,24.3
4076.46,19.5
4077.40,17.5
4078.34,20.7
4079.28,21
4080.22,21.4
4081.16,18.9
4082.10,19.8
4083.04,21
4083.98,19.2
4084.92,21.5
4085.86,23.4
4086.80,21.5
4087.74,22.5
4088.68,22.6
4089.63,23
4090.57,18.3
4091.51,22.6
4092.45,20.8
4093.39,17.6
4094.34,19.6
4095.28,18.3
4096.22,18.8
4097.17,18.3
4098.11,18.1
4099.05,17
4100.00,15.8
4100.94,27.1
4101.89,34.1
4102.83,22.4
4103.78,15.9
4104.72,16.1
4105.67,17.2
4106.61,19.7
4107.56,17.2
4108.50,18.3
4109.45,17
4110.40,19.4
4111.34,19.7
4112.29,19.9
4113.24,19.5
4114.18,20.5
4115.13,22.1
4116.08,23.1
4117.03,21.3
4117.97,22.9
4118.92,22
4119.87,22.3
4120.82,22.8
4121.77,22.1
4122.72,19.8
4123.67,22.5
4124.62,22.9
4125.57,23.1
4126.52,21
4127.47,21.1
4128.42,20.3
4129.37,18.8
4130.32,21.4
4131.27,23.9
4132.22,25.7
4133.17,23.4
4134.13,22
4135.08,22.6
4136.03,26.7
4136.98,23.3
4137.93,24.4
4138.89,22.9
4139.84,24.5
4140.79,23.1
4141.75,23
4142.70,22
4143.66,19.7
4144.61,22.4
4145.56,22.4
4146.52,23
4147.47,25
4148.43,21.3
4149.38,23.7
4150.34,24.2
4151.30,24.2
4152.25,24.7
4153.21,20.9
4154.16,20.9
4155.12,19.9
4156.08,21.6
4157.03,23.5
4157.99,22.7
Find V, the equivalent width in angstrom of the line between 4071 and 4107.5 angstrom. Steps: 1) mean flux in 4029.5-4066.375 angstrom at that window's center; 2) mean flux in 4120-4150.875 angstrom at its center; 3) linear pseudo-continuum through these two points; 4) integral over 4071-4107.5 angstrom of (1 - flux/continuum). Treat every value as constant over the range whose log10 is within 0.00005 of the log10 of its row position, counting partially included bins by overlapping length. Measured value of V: 3.8 angstrom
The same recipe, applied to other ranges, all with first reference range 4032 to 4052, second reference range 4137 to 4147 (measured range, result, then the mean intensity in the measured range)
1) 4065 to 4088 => 1.2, 22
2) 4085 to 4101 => 2.0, 20.2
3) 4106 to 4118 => 1.6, 19.9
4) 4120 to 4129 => 0.5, 21.7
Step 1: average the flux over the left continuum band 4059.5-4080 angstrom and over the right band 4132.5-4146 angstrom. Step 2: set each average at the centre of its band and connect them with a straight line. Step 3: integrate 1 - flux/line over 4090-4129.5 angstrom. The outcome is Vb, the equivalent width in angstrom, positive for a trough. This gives 4.3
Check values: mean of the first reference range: 22.7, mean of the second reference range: 23.1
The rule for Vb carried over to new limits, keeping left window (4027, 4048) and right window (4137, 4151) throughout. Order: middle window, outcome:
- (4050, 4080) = 0.9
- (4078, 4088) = 1.0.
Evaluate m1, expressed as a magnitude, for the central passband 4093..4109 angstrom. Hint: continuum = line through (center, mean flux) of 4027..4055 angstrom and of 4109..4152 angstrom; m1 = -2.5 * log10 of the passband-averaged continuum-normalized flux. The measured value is 0.162 mag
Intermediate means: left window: 23.5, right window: 22.2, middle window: 19.5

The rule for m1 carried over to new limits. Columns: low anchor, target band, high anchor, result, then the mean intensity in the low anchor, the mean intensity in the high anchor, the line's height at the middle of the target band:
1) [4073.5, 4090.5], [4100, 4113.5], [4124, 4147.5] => 0.09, 21.2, 22.7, 21.9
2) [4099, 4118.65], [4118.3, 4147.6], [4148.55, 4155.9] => -0.05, 20.4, 22.5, 21.6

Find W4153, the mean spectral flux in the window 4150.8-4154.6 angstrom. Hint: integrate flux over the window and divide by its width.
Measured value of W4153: 22.7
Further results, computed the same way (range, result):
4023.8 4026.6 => 22.4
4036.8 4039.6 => 25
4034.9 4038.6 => 24.8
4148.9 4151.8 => 24.1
